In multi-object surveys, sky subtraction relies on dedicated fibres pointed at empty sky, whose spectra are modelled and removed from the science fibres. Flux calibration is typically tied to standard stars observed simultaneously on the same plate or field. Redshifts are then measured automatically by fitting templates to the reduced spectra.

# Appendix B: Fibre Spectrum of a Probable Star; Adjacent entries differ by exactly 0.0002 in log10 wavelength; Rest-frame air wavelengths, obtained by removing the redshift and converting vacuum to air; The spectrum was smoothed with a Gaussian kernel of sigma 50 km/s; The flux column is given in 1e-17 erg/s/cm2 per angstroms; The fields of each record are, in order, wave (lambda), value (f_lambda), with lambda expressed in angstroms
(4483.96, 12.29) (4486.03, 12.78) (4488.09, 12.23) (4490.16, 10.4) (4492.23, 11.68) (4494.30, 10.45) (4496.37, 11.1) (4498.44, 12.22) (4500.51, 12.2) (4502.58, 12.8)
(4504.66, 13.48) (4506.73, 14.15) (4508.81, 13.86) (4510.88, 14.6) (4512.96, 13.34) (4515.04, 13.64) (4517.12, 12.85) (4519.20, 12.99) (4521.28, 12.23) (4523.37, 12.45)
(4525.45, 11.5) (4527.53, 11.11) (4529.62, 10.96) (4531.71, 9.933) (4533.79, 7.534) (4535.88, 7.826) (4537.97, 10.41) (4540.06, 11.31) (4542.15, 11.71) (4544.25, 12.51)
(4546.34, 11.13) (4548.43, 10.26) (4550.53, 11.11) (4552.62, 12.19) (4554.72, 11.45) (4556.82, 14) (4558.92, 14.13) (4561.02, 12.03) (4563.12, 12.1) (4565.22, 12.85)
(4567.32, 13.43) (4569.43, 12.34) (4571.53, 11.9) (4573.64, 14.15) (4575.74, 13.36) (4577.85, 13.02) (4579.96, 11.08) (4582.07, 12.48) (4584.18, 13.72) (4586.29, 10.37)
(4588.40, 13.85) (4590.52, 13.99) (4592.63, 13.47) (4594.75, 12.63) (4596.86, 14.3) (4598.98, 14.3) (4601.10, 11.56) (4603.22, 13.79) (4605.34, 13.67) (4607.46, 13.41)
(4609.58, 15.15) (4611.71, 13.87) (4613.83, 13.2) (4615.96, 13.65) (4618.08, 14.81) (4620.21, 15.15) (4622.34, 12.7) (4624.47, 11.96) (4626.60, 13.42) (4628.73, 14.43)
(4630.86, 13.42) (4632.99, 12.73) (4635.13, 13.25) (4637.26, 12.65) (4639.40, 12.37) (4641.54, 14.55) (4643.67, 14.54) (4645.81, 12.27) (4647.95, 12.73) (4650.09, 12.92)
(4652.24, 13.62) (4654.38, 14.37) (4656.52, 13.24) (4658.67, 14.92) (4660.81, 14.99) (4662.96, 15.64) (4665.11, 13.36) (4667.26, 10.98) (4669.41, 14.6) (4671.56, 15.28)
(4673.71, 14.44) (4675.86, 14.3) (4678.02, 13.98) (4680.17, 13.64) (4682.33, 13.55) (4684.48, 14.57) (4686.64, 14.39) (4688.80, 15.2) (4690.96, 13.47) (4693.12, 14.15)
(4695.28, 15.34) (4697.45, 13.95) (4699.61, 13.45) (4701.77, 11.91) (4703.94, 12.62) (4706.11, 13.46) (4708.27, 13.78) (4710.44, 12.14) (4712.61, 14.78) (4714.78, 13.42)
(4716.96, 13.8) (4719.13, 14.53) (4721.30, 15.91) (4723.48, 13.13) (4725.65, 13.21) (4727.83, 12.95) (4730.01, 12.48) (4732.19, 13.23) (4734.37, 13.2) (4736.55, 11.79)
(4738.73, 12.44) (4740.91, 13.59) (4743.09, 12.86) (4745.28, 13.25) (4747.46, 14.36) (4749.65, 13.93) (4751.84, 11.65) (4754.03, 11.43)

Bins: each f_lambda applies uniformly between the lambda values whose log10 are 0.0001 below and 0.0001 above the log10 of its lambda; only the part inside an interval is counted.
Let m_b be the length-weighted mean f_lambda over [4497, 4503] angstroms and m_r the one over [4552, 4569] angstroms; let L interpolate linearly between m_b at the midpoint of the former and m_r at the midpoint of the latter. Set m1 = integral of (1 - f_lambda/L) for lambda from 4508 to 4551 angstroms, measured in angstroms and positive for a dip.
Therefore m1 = 3.2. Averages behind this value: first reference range 12.3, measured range 11.6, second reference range 12.8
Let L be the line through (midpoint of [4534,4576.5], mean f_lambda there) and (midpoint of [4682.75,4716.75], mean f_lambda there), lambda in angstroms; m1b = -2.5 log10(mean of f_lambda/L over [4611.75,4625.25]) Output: -0.07 mag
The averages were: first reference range 11.9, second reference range 13.8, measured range 13.6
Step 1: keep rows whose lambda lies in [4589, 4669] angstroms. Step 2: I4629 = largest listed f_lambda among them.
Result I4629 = 15.64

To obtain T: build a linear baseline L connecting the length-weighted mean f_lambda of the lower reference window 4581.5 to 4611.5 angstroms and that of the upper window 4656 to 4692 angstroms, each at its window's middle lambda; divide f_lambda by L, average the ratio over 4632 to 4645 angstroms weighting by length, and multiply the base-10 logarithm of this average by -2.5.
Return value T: 0.04 mag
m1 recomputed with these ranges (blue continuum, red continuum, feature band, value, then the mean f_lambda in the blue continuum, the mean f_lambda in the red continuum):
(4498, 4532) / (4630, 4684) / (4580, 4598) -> 0.3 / 12.7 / 13.7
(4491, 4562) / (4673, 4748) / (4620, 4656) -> -1.0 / 11.9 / 13.6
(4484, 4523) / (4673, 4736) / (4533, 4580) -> 3.8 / 12.6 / 13.7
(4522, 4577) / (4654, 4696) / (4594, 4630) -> -2.0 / 11.7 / 14.2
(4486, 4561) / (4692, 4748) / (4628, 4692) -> -4.1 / 11.9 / 13.4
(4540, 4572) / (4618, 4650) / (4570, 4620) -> -2.2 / 12.2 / 13.3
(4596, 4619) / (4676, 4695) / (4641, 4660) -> 0.4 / 13.8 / 14.2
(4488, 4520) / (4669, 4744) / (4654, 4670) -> -0.6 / 12.6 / 13.7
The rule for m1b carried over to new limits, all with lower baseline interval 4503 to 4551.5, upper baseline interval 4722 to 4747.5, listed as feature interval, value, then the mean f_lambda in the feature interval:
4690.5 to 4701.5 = -0.094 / 14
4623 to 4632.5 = -0.073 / 13.3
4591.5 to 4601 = -0.107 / 13.5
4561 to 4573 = -0.045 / 12.5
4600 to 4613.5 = -0.109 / 13.6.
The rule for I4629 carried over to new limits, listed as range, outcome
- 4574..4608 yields 14.3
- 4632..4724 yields 15.91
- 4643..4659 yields 14.92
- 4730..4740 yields 13.23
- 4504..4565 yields 14.6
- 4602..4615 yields 15.15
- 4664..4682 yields 15.28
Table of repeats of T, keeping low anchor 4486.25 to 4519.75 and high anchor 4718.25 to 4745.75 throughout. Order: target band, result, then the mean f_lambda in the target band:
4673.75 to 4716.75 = -0.05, 13.8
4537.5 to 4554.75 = 0.12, 11.4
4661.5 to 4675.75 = -0.08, 14.1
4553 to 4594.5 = 0.00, 12.8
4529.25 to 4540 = 0.33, 9.41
